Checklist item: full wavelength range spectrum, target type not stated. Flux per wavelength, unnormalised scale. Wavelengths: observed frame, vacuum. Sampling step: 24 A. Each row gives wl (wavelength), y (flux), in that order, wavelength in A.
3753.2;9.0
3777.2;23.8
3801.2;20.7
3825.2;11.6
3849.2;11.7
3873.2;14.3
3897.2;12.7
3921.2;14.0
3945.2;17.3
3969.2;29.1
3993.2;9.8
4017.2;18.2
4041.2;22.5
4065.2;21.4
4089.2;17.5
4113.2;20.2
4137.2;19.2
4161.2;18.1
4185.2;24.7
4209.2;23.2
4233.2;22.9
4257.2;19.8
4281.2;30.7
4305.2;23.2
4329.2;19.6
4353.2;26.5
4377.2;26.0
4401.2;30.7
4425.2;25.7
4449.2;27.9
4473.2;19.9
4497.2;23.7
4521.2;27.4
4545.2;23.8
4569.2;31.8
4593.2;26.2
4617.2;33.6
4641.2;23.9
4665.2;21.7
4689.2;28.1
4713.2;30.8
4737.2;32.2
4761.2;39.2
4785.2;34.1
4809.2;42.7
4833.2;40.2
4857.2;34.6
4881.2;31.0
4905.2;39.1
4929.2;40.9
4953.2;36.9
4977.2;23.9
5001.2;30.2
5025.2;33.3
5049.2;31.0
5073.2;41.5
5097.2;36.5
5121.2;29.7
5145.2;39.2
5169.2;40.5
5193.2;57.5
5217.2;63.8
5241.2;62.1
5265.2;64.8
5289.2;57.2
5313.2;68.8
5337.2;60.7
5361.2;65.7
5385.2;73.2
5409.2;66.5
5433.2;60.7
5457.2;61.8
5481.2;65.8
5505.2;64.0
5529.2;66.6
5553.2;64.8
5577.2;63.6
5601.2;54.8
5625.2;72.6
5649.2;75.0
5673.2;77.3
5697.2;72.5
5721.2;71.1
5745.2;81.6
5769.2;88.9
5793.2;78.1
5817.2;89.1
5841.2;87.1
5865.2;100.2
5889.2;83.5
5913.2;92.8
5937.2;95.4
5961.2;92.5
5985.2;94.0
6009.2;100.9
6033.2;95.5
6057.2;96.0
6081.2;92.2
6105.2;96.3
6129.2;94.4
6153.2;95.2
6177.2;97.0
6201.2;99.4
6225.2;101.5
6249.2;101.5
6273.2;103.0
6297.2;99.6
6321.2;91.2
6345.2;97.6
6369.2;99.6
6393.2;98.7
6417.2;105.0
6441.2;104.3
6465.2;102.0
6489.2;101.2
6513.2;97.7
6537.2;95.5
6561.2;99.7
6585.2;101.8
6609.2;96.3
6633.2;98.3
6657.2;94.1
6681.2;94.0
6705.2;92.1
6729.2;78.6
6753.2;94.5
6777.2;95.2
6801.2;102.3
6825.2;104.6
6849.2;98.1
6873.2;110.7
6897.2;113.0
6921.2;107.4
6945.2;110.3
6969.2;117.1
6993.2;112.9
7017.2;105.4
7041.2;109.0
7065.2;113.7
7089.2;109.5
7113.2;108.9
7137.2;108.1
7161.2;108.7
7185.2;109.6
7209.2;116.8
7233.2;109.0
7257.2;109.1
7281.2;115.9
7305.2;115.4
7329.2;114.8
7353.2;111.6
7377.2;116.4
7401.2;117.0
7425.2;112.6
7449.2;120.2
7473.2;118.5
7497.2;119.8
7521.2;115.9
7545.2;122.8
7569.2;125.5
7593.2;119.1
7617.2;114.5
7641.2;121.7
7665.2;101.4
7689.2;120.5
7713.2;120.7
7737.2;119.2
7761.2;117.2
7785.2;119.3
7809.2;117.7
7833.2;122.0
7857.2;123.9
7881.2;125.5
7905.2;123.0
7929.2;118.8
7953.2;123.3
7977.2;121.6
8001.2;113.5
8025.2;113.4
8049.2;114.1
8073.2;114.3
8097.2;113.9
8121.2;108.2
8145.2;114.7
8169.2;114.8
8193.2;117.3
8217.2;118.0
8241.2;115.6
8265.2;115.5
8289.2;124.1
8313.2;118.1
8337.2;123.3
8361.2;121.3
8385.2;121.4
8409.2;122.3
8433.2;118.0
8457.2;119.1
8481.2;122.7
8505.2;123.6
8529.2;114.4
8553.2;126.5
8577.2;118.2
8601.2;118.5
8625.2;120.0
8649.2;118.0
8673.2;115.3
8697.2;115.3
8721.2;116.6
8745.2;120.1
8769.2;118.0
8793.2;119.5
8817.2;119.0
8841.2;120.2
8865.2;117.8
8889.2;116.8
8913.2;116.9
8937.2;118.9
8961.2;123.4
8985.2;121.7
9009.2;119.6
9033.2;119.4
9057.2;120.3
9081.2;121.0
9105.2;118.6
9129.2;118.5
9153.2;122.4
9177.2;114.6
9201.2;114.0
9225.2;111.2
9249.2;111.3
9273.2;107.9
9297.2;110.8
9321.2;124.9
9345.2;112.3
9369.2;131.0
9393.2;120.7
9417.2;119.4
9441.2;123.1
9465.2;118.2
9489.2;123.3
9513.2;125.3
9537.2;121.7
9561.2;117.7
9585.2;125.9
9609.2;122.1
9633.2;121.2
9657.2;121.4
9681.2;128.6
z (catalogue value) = 0.299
